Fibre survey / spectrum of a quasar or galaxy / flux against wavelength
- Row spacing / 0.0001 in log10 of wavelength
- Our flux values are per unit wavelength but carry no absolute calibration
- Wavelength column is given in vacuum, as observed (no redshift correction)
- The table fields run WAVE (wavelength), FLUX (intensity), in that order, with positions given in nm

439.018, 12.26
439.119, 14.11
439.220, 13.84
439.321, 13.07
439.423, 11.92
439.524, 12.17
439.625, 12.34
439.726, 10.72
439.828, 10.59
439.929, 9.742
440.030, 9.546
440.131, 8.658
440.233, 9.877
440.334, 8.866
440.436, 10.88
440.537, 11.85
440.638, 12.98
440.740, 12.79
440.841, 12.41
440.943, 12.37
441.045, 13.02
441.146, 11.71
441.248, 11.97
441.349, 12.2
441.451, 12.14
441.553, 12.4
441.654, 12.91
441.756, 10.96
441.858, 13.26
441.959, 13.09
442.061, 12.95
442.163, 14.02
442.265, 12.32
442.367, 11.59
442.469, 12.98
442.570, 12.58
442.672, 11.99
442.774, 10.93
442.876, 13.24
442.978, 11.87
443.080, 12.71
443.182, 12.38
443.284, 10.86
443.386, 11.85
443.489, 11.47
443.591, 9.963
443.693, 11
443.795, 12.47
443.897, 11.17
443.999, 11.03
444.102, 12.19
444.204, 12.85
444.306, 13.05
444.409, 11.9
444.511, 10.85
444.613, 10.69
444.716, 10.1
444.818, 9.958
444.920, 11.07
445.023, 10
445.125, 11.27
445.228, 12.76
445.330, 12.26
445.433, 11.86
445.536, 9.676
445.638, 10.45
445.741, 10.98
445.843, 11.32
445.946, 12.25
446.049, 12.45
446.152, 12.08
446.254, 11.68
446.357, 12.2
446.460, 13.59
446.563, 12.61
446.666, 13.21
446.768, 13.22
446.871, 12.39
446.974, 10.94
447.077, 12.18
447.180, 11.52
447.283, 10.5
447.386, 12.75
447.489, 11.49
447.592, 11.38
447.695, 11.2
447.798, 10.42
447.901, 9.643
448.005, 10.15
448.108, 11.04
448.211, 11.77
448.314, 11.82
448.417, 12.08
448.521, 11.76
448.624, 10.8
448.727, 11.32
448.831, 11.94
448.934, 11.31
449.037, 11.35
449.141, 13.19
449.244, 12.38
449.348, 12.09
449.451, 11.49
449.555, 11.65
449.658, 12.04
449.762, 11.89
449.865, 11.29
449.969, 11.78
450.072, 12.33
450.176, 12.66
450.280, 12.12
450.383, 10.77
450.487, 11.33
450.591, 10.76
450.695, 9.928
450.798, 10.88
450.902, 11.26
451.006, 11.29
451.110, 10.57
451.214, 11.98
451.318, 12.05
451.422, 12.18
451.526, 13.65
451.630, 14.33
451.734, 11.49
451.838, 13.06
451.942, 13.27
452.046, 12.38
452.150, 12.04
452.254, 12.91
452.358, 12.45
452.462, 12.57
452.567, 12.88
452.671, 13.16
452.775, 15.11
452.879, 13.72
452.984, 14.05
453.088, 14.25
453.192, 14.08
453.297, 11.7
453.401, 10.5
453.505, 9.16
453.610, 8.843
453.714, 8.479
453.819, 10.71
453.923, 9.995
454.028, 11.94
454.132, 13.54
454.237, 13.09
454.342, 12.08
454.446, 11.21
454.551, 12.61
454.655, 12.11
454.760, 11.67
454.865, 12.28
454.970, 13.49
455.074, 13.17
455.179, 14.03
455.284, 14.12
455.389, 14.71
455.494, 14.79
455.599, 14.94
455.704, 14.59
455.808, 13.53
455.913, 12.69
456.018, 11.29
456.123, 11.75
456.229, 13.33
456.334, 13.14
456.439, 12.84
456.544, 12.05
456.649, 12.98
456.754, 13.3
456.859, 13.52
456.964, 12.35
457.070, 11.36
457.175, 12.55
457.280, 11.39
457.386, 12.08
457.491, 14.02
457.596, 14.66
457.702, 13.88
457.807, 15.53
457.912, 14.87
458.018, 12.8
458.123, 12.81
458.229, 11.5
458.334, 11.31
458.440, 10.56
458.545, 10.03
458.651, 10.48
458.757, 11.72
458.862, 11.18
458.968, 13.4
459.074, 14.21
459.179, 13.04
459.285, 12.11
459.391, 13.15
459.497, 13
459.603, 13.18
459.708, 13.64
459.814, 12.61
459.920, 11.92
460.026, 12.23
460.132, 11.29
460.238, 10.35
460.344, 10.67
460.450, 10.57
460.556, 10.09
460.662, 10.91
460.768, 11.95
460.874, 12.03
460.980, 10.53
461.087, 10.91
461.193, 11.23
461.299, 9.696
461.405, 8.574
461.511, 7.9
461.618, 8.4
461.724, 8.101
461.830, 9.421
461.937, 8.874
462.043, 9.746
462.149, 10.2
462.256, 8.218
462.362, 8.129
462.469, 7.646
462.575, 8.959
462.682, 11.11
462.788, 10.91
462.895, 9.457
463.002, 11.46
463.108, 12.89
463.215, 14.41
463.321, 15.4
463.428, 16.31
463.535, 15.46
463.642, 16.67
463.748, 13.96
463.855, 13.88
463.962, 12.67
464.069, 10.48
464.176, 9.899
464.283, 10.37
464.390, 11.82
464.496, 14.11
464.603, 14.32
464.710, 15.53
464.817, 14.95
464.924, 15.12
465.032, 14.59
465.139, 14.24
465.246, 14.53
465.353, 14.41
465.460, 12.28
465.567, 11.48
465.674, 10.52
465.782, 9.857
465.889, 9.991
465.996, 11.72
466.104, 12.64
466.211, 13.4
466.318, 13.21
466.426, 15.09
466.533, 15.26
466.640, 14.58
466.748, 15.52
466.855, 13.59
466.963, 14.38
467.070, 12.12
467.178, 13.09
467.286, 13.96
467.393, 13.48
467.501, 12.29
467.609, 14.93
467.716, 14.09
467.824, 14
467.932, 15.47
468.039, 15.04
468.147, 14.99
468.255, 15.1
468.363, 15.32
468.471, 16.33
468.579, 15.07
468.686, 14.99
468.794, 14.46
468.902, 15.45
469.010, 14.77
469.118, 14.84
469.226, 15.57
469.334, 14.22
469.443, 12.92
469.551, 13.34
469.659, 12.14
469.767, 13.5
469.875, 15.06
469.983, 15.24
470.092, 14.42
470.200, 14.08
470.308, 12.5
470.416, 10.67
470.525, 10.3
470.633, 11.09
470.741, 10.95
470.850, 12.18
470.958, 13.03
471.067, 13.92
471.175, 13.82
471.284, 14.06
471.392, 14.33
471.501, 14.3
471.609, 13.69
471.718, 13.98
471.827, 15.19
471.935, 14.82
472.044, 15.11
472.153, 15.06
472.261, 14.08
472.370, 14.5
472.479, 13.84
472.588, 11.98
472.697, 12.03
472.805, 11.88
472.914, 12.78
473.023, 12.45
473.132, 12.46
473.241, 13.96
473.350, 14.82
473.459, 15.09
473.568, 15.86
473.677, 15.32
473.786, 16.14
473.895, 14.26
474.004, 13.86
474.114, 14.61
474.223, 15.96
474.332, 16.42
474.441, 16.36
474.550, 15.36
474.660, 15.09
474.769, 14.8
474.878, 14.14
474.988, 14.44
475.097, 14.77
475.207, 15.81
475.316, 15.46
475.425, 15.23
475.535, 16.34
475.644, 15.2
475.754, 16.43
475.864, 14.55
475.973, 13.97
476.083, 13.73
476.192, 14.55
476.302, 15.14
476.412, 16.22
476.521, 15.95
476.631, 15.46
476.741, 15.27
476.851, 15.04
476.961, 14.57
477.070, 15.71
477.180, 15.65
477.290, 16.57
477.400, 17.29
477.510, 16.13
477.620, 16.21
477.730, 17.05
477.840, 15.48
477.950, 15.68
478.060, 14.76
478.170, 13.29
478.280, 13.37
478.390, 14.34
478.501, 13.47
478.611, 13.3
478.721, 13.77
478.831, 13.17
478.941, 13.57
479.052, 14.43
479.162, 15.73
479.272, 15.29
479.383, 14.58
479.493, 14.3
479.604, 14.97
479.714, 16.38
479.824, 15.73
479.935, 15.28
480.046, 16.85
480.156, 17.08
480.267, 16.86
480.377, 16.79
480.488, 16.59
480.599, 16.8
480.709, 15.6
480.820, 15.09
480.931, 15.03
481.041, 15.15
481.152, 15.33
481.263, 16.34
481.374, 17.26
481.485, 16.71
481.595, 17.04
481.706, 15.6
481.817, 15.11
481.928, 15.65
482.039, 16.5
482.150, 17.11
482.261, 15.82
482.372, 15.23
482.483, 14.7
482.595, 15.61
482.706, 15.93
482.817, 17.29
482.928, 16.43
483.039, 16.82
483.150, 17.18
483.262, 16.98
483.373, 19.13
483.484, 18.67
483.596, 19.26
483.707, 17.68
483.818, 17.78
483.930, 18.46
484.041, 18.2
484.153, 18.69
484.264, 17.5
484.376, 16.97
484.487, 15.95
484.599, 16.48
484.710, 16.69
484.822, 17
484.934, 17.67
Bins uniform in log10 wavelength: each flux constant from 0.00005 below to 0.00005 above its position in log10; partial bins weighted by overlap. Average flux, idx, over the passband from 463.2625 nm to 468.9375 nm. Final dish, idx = 13.8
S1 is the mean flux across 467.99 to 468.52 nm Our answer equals 15.3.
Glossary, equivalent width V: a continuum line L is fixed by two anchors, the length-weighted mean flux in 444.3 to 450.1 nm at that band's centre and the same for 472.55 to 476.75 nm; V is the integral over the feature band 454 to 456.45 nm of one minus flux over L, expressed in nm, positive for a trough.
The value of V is -0.11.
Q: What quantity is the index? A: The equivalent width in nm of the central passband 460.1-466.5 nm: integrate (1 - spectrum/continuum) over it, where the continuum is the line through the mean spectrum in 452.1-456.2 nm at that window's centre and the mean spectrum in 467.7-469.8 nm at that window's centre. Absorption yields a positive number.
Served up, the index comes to 0.979 nm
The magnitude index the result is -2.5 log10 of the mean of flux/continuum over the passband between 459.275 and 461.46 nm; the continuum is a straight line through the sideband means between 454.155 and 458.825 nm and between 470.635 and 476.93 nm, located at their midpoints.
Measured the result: 0.152 mag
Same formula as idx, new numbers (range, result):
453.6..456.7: 12.6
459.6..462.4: 10.4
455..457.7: 13.2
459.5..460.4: 12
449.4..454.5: 12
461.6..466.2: 12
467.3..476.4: 14.3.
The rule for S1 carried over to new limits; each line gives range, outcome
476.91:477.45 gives 16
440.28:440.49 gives 9.92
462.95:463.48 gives 14.1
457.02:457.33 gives 11.8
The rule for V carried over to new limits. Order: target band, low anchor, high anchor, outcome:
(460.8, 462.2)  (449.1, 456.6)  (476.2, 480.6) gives 0.383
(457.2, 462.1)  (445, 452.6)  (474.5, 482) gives 0.565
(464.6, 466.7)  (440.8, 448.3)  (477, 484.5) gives 0.132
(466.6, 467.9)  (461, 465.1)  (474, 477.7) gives -0.100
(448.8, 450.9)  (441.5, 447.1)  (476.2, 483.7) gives 0.142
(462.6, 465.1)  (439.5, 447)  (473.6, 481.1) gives 0.112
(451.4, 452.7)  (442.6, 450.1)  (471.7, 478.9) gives -0.058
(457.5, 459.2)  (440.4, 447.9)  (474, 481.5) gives 0.087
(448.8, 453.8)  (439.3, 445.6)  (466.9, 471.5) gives 0.156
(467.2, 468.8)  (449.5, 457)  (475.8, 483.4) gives -0.050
